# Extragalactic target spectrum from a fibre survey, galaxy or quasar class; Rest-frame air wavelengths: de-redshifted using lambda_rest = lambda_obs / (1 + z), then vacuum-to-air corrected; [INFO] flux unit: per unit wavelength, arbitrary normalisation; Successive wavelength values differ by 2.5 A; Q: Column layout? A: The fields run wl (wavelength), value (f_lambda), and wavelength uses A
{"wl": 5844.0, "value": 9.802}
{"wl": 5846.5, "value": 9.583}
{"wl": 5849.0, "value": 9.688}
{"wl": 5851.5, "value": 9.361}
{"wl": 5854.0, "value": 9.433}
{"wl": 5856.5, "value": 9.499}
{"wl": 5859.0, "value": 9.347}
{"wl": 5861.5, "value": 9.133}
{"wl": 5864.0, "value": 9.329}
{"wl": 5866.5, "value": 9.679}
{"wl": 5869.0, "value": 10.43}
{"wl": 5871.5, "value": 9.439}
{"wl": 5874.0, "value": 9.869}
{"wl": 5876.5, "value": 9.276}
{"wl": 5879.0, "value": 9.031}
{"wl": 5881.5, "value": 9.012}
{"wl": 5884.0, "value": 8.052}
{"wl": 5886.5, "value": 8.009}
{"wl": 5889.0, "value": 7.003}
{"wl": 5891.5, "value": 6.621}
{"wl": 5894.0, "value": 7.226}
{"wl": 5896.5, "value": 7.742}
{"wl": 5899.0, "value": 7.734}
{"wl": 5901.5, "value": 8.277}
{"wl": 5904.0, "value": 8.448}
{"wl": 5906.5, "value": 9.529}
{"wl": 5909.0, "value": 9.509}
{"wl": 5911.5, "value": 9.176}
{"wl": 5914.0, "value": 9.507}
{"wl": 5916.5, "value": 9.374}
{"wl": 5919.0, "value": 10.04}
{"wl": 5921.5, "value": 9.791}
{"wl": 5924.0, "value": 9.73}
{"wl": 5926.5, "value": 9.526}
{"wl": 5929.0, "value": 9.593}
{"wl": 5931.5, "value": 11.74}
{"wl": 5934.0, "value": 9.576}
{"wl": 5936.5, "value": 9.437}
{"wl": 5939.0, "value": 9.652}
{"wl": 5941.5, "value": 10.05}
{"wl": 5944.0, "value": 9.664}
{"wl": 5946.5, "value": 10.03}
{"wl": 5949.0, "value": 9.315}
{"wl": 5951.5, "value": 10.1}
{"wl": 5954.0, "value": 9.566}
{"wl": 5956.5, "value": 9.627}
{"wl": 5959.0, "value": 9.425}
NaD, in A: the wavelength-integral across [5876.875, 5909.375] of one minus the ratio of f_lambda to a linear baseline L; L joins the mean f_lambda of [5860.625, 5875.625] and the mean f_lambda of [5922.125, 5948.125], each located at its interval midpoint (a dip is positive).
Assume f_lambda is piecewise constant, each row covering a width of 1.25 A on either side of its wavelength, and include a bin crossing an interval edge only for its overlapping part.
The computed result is 5.3 A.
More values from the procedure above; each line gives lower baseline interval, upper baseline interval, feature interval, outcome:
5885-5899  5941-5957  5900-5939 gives -4.7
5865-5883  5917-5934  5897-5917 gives 1.9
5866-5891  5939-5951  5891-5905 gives 2.2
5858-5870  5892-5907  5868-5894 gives 0.8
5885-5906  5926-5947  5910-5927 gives -1.2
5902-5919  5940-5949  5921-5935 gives -0.7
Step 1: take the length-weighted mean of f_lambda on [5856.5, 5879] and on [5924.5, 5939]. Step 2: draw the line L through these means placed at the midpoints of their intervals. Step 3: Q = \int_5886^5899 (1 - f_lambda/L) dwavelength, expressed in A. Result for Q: 3.2 A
